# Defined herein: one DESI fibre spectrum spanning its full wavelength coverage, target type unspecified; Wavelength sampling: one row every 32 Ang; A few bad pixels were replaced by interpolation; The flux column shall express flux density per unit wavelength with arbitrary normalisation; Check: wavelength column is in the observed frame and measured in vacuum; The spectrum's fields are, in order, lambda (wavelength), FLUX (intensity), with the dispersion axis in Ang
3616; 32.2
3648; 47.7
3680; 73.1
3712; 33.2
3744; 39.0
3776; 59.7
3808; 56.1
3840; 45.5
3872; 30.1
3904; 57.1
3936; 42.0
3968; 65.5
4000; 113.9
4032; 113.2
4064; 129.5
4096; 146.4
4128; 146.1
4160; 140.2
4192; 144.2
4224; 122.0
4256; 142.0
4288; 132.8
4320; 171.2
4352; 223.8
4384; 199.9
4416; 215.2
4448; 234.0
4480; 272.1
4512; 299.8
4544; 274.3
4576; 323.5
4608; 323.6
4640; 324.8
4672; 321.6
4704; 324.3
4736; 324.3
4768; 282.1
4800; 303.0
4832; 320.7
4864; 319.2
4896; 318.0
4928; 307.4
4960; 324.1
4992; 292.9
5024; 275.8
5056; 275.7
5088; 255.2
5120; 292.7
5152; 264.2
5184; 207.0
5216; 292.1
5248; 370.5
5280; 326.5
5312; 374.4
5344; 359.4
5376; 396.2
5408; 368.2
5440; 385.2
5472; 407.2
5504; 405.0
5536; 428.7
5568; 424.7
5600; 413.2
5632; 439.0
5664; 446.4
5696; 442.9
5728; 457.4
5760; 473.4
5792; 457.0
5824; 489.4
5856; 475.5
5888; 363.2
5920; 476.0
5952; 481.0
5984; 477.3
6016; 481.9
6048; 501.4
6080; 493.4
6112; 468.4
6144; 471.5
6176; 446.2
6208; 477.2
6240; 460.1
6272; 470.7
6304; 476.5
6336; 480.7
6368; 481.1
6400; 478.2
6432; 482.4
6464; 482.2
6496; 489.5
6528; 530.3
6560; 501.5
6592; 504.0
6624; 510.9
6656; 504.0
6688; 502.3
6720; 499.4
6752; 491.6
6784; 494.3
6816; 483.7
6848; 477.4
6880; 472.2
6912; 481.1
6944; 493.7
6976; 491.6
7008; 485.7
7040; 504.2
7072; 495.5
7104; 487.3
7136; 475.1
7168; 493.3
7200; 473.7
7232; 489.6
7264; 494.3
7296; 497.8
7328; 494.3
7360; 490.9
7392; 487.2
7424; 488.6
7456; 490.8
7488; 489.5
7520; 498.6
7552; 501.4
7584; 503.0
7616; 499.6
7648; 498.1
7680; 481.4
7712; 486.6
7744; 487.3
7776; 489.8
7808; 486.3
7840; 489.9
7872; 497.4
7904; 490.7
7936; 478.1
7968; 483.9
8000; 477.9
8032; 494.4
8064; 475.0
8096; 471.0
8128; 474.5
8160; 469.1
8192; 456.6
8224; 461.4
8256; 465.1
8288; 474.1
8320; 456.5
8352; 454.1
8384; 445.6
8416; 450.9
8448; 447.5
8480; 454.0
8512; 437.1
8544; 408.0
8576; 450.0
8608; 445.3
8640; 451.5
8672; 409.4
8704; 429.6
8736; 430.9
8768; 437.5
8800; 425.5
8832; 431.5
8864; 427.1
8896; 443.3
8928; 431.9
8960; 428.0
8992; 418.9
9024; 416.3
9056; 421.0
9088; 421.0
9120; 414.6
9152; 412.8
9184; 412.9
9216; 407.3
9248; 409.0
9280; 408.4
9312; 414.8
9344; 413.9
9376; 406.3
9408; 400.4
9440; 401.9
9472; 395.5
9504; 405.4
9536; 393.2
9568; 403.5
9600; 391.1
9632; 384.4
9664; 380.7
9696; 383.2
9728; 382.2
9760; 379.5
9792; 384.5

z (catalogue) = 0.000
